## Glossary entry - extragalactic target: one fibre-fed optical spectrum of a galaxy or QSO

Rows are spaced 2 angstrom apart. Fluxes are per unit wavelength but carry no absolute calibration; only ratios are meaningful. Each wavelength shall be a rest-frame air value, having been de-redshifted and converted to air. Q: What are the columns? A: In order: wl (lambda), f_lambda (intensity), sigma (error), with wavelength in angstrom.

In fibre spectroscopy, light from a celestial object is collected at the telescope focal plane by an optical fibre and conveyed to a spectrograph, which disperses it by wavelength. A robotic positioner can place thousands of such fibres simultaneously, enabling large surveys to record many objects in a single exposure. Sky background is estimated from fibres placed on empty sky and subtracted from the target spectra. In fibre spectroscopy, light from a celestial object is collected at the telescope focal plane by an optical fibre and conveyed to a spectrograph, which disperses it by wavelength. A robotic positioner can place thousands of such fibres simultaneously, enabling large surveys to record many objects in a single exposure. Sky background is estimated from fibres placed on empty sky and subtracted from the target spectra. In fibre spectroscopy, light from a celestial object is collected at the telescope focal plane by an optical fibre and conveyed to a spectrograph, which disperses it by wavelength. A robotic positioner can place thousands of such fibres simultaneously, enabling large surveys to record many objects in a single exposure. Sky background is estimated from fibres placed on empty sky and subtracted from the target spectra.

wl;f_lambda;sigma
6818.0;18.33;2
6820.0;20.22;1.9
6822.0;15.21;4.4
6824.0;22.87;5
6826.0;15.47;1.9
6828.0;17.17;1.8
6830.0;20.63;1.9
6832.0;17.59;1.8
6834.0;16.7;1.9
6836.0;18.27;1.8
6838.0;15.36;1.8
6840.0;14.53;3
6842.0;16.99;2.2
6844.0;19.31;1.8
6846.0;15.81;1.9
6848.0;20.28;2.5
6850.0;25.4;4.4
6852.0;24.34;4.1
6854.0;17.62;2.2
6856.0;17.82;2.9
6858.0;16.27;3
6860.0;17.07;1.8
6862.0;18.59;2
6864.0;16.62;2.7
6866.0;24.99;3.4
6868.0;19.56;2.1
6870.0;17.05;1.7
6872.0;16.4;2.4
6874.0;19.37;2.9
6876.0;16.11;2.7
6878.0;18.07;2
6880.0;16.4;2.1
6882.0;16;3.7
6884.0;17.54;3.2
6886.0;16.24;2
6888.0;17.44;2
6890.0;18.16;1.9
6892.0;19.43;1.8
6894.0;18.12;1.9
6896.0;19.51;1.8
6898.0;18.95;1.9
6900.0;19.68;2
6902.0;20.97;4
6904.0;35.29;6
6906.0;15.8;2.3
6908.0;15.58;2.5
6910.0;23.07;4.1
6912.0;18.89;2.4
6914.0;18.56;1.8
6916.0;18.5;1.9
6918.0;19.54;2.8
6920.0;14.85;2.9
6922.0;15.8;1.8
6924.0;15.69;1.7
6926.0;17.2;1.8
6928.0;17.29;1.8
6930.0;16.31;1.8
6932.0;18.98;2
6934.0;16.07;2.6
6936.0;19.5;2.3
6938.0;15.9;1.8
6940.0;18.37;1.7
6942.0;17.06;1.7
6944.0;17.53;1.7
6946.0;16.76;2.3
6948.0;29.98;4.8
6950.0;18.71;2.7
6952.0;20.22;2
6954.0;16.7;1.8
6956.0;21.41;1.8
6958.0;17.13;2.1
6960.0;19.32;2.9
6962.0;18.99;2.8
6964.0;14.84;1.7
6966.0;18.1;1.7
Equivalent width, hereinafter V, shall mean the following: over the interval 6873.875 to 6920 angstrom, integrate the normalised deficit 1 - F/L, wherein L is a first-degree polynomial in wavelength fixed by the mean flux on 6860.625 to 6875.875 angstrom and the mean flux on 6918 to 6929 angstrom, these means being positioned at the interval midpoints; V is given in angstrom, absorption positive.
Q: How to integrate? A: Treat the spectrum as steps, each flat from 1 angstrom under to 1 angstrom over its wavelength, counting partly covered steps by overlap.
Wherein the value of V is -3.7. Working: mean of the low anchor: 18.7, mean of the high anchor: 16.5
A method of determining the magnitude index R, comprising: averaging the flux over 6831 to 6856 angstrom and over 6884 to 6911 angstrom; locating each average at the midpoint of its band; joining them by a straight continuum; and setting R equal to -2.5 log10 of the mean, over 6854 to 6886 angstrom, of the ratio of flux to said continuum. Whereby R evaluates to 0.08 mag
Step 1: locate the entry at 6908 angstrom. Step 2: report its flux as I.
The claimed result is 15.58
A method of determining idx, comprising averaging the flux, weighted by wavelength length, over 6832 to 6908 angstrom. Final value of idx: 18.6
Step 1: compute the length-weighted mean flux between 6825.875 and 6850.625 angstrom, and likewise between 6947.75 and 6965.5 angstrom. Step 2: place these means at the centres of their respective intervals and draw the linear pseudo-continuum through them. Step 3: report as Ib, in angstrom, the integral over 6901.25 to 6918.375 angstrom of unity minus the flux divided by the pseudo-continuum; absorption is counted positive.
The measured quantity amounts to -1.8 angstrom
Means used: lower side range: 17.9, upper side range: 19.2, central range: 20.7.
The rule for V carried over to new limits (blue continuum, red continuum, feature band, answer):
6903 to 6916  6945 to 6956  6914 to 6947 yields 5.6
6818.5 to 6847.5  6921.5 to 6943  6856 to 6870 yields -0.9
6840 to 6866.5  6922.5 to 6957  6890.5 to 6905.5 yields -2.2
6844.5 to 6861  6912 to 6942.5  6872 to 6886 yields 1.1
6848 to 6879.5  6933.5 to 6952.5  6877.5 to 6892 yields 1.4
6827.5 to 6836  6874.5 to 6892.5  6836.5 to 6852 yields -0.6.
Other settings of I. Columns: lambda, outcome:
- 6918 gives 19.54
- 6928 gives 17.29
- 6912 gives 18.89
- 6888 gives 17.44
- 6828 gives 17.17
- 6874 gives 19.37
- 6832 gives 17.59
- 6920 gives 14.85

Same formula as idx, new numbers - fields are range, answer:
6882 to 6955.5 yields 18.7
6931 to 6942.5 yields 17.7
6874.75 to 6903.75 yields 18.5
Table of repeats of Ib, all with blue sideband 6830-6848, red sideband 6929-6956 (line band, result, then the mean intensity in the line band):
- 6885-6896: 0.0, 18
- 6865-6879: -0.9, 18.8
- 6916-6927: 1.0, 16.8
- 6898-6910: -2.1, 21.4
